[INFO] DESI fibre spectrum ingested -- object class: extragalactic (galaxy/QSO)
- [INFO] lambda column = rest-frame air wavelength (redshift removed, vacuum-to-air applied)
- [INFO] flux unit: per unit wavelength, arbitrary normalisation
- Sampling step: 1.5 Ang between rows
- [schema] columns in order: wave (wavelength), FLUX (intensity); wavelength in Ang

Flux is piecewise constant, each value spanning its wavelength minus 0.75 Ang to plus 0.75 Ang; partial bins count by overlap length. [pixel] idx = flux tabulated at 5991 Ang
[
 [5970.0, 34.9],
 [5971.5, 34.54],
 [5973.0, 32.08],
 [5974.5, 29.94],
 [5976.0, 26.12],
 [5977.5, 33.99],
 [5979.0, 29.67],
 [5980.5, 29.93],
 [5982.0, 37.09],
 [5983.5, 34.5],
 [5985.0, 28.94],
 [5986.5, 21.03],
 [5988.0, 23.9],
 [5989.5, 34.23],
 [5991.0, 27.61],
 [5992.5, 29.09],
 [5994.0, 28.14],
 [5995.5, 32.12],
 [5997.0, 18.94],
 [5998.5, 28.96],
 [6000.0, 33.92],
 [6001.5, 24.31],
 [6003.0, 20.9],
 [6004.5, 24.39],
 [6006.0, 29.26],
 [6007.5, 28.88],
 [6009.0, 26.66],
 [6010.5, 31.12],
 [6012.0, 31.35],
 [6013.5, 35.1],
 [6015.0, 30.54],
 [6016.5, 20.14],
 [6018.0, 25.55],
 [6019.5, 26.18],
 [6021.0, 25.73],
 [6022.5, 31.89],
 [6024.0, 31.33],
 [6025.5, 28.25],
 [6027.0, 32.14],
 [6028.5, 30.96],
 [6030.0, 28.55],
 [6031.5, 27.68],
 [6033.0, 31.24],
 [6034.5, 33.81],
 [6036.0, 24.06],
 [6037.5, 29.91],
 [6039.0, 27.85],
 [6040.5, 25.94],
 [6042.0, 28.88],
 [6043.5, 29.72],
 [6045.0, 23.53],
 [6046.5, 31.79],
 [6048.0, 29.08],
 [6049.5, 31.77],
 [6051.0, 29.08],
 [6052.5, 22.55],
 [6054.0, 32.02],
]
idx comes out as 27.61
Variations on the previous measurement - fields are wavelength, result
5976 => 26.12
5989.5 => 34.23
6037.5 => 29.91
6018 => 25.55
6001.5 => 24.31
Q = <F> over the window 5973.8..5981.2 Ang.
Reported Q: 29.9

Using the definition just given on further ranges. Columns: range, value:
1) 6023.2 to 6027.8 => 30.6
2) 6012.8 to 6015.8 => 32.6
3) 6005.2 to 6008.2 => 29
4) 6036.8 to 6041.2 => 27.9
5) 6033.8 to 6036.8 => 28.9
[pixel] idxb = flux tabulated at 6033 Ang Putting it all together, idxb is 31.24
